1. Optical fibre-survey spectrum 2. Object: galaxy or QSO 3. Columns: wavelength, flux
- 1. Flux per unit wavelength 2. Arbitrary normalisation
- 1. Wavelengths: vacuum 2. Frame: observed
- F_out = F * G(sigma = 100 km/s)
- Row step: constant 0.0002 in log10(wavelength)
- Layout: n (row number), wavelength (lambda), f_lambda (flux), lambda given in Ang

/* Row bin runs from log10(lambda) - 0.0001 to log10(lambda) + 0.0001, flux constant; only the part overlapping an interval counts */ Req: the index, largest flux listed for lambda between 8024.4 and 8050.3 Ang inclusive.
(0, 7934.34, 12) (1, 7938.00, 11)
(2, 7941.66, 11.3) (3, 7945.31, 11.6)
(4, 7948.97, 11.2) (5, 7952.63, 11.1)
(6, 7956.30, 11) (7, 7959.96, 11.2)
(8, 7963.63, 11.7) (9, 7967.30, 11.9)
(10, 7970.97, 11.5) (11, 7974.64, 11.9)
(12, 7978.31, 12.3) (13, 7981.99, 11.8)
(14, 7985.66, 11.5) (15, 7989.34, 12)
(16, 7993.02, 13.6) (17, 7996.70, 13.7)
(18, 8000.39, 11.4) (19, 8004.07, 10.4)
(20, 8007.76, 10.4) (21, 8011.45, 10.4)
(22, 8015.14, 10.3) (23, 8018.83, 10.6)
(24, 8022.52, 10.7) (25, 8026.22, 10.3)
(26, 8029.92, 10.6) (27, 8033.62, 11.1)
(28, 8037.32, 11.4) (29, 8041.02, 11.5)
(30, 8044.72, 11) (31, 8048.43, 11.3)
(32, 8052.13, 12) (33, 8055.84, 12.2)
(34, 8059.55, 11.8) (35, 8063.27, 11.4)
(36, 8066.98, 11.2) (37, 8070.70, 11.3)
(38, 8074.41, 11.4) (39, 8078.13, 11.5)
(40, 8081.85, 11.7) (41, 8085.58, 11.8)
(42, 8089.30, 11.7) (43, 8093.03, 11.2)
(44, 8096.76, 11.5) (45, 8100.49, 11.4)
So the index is 11.5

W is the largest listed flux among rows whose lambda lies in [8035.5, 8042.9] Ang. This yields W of 11.5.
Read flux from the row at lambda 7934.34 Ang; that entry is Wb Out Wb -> 12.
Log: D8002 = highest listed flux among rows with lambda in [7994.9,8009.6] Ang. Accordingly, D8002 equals 13.7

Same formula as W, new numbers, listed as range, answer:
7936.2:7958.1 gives 11.6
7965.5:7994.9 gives 13.6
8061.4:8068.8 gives 11.4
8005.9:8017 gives 10.4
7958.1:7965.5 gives 11.7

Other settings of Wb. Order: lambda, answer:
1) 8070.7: 11.3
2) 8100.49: 11.4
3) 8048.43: 11.3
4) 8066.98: 11.2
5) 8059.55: 11.8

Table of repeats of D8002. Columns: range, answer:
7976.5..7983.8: 12.3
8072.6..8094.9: 11.8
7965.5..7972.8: 11.9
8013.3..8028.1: 10.7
